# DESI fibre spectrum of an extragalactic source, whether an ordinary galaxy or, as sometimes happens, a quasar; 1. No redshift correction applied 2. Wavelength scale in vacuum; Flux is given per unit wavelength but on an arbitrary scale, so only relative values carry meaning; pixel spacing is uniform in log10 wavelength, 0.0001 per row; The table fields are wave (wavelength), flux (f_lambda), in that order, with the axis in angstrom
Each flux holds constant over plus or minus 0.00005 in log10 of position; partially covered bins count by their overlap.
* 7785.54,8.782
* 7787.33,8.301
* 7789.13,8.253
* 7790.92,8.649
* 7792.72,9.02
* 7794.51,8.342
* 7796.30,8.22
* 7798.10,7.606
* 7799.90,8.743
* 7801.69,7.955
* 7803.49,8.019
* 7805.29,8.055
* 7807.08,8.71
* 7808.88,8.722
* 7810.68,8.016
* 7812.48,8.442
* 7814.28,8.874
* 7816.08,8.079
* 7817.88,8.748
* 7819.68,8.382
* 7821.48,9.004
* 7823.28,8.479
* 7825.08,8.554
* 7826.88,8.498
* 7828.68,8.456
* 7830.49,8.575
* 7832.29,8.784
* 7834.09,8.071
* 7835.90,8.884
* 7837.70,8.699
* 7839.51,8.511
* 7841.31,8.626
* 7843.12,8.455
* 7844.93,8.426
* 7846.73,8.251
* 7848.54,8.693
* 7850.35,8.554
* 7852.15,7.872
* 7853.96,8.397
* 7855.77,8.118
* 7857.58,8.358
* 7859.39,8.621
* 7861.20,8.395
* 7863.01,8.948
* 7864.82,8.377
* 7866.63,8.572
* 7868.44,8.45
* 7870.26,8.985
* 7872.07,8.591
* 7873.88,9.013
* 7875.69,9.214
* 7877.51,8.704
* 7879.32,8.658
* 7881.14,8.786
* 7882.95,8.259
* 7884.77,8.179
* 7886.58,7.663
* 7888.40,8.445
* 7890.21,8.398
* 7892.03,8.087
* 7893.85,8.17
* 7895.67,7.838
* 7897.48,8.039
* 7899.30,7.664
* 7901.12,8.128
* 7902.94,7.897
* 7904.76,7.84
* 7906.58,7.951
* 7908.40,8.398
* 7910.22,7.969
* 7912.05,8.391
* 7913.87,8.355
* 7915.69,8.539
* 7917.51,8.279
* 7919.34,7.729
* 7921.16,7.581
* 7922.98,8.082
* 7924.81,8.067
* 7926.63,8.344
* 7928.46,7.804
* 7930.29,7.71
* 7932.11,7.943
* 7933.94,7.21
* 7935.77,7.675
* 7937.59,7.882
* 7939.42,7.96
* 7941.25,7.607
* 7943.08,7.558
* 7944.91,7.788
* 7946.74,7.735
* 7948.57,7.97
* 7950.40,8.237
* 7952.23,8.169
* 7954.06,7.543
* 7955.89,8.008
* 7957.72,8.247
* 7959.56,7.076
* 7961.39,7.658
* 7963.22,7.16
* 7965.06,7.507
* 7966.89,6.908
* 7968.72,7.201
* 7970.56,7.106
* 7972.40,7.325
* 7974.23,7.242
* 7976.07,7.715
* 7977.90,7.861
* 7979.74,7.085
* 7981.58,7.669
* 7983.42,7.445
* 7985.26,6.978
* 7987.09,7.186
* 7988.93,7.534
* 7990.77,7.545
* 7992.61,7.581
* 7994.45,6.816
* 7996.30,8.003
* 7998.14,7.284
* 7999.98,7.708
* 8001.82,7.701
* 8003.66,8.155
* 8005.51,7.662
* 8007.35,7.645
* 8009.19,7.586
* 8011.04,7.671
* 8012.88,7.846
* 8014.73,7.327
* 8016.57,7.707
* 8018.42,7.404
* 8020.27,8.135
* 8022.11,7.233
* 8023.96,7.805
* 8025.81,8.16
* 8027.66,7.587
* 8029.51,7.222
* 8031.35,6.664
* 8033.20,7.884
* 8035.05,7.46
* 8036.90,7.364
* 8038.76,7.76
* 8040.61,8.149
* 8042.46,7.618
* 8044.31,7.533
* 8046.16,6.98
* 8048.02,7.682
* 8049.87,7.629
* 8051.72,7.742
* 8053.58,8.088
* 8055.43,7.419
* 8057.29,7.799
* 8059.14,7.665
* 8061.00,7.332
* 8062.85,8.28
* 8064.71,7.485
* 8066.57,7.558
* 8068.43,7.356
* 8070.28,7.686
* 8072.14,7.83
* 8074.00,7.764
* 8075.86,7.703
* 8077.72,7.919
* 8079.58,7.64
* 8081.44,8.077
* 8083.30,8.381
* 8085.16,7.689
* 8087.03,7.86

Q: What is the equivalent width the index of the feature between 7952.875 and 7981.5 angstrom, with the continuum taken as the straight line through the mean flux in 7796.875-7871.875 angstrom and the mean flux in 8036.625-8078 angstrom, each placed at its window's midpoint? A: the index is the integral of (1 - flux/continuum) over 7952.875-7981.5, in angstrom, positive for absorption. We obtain 1.9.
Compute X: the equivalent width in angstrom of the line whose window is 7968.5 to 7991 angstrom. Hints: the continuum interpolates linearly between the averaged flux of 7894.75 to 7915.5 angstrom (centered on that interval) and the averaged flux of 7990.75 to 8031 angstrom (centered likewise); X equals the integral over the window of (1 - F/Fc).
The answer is 1.07 angstrom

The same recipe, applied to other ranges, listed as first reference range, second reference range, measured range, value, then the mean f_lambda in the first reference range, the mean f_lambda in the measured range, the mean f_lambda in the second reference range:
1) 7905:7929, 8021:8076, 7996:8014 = 0.2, 8.11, 7.71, 7.62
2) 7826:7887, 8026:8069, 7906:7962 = 1.6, 8.53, 7.92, 7.59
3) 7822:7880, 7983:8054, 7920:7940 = 0.6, 8.56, 7.84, 7.57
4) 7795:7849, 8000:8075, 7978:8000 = 1.2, 8.45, 7.41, 7.64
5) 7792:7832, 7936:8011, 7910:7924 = -0.4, 8.44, 8.12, 7.58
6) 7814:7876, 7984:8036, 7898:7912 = 0.3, 8.55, 8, 7.55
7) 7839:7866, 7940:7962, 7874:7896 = -0.5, 8.44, 8.4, 7.8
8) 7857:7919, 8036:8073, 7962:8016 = 3.1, 8.35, 7.47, 7.65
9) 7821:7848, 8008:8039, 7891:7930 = 0.5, 8.55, 8.05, 7.57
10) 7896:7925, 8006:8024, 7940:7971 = 1.0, 8.05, 7.63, 7.63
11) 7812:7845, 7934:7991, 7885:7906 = 0.1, 8.56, 8.02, 7.56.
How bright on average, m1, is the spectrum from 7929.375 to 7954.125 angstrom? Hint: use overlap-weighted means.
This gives 7.79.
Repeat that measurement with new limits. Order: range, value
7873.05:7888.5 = 8.55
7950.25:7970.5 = 7.57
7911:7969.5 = 7.81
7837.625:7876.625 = 8.55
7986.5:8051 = 7.58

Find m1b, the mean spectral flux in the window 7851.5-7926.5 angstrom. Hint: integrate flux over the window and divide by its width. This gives 8.29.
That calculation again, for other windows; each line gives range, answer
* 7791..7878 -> 8.5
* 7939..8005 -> 7.56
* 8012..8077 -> 7.62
